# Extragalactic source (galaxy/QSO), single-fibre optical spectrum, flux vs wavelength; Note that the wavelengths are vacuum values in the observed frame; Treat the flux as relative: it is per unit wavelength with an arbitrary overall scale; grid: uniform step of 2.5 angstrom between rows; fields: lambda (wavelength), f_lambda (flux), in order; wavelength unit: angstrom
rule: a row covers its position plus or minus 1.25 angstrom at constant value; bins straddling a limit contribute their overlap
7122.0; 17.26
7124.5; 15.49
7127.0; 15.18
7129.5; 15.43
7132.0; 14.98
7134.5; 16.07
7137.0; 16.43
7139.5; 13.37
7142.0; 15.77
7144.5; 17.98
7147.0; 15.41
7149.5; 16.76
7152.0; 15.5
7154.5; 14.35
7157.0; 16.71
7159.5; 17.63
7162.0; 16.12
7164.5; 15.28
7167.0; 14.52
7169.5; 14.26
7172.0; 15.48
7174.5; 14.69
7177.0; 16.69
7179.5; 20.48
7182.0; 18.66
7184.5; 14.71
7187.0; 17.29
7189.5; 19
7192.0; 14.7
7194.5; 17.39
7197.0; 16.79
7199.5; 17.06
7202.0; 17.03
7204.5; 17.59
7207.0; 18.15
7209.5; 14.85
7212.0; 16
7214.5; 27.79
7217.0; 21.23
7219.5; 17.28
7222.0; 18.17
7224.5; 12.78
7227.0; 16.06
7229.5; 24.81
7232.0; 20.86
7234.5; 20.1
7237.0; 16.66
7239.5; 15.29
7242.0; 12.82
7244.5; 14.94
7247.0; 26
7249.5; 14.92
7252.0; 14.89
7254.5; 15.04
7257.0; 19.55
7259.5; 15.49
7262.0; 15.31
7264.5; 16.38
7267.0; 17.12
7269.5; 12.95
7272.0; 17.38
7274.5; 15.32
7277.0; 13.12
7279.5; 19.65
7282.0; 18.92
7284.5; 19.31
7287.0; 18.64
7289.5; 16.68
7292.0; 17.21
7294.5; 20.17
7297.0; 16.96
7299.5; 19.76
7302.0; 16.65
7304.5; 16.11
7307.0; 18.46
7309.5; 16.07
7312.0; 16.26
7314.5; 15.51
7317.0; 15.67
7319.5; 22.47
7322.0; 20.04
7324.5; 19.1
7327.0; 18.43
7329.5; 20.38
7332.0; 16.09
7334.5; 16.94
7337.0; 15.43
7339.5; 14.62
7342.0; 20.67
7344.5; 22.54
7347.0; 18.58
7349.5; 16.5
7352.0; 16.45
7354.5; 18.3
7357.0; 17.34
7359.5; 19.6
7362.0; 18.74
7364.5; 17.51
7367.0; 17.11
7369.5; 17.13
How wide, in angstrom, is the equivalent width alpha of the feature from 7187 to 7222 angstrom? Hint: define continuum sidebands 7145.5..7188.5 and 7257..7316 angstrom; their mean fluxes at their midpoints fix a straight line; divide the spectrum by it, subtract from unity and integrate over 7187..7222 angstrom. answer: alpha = -3.4 angstrom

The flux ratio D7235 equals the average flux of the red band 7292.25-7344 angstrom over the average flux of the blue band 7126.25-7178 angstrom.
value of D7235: 1.14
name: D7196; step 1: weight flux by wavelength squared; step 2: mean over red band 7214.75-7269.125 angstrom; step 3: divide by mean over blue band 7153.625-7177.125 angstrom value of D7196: 1.2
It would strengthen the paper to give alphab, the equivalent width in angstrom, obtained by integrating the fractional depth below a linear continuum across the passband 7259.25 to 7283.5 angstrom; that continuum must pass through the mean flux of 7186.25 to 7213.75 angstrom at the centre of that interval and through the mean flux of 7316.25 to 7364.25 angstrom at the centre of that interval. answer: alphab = 2.04 angstrom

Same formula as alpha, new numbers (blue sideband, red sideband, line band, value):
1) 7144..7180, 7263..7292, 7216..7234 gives -2.5 angstrom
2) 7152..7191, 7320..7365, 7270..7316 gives 1.2 angstrom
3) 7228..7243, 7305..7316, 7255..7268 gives 0.8 angstrom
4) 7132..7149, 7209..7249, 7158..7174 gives 1.0 angstrom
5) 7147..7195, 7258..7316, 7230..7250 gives -1.7 angstrom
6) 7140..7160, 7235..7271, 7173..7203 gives -1.6 angstrom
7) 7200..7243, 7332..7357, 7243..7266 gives 1.4 angstrom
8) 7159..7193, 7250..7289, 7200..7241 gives -4.7 angstrom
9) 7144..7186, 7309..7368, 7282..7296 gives -0.8 angstrom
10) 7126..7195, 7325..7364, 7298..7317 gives 0.8 angstrom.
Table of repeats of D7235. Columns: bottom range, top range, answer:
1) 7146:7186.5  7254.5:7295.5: 1.06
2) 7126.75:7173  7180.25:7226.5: 1.12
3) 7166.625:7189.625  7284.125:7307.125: 1.08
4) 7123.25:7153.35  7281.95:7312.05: 1.13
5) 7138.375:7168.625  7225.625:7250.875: 1.15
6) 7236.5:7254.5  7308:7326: 1.09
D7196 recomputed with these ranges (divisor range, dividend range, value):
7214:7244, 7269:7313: 0.96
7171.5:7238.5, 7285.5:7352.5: 1.03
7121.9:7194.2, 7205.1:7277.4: 1.10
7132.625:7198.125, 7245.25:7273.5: 1.06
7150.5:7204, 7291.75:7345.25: 1.14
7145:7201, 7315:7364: 1.17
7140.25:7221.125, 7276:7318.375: 1.06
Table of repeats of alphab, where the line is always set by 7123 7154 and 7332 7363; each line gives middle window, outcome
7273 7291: -0.2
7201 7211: -0.3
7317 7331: -1.6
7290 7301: -0.6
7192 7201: -0.3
